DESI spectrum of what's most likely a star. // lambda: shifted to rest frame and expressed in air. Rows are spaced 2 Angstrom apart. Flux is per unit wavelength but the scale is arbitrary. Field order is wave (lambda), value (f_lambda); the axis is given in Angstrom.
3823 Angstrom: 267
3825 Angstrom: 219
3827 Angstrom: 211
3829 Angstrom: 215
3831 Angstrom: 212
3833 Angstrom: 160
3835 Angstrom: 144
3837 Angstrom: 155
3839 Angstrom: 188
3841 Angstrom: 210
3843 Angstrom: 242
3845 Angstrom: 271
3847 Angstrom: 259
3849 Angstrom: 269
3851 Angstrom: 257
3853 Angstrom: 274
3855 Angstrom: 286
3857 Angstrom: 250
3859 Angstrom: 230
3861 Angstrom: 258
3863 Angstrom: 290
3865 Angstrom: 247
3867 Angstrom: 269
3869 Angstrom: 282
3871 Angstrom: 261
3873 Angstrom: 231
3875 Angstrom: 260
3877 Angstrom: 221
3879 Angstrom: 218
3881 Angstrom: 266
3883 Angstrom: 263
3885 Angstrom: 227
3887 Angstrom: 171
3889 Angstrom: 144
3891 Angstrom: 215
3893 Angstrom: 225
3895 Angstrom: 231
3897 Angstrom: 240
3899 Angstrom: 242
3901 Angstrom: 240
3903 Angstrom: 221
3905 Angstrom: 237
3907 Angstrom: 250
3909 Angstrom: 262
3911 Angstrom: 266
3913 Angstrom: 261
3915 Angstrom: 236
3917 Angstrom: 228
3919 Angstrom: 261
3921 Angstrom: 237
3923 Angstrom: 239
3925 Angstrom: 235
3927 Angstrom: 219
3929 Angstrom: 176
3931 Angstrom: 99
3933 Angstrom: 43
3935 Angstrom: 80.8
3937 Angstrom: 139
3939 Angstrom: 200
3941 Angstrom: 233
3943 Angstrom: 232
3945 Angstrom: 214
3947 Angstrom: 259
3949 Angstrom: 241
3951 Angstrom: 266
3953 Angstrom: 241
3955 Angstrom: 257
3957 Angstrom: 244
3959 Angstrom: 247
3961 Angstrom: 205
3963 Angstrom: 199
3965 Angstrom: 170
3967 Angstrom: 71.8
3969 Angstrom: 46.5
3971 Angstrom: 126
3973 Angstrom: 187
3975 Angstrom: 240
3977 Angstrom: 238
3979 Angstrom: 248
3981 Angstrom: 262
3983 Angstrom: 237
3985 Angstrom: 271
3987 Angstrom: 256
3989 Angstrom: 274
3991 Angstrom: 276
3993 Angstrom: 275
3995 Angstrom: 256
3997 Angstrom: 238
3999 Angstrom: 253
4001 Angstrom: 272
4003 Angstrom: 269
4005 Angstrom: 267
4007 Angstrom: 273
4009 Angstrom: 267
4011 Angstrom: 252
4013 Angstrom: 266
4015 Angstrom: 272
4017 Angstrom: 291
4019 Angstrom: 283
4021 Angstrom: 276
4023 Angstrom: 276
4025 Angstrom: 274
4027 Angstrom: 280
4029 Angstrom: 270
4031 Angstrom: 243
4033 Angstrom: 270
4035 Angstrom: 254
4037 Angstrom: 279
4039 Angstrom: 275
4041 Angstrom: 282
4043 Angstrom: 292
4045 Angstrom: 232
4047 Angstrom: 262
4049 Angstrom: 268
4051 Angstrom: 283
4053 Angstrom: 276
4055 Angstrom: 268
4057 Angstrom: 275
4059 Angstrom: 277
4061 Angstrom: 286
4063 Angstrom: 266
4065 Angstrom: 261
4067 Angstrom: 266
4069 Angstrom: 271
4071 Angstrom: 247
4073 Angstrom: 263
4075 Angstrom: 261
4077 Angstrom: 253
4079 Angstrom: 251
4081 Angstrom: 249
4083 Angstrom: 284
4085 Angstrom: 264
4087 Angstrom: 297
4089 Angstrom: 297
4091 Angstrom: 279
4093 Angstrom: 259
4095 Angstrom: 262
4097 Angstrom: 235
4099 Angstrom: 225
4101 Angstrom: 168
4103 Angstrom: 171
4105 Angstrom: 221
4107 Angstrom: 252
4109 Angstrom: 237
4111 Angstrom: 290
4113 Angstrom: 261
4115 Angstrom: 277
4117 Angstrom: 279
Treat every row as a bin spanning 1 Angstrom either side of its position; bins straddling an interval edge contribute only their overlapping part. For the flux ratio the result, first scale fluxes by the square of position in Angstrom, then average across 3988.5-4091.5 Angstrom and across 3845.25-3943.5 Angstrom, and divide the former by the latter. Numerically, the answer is 1.27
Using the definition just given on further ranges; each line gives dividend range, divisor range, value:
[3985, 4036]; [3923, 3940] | 1.80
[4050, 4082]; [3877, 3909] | 1.28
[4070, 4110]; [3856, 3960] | 1.20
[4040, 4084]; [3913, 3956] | 1.37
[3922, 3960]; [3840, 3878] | 0.83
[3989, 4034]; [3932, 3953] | 1.44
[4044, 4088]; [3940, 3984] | 1.32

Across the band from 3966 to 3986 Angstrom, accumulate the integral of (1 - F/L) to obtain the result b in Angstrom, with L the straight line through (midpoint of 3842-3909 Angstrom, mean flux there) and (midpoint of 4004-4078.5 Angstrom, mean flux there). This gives 5.1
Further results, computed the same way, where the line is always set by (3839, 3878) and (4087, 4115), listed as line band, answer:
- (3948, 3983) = 6.2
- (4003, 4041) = -3.4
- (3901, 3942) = 7.4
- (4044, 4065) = -1.8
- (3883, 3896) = 2.4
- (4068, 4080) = -0.5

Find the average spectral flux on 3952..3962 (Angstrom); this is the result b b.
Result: 239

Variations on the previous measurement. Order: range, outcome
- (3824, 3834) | 203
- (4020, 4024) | 276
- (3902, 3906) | 229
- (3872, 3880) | 232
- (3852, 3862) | 260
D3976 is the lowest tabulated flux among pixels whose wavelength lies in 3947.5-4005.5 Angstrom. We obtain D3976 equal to 46.5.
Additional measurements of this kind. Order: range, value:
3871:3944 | 43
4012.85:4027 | 266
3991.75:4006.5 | 238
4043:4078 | 232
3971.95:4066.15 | 187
